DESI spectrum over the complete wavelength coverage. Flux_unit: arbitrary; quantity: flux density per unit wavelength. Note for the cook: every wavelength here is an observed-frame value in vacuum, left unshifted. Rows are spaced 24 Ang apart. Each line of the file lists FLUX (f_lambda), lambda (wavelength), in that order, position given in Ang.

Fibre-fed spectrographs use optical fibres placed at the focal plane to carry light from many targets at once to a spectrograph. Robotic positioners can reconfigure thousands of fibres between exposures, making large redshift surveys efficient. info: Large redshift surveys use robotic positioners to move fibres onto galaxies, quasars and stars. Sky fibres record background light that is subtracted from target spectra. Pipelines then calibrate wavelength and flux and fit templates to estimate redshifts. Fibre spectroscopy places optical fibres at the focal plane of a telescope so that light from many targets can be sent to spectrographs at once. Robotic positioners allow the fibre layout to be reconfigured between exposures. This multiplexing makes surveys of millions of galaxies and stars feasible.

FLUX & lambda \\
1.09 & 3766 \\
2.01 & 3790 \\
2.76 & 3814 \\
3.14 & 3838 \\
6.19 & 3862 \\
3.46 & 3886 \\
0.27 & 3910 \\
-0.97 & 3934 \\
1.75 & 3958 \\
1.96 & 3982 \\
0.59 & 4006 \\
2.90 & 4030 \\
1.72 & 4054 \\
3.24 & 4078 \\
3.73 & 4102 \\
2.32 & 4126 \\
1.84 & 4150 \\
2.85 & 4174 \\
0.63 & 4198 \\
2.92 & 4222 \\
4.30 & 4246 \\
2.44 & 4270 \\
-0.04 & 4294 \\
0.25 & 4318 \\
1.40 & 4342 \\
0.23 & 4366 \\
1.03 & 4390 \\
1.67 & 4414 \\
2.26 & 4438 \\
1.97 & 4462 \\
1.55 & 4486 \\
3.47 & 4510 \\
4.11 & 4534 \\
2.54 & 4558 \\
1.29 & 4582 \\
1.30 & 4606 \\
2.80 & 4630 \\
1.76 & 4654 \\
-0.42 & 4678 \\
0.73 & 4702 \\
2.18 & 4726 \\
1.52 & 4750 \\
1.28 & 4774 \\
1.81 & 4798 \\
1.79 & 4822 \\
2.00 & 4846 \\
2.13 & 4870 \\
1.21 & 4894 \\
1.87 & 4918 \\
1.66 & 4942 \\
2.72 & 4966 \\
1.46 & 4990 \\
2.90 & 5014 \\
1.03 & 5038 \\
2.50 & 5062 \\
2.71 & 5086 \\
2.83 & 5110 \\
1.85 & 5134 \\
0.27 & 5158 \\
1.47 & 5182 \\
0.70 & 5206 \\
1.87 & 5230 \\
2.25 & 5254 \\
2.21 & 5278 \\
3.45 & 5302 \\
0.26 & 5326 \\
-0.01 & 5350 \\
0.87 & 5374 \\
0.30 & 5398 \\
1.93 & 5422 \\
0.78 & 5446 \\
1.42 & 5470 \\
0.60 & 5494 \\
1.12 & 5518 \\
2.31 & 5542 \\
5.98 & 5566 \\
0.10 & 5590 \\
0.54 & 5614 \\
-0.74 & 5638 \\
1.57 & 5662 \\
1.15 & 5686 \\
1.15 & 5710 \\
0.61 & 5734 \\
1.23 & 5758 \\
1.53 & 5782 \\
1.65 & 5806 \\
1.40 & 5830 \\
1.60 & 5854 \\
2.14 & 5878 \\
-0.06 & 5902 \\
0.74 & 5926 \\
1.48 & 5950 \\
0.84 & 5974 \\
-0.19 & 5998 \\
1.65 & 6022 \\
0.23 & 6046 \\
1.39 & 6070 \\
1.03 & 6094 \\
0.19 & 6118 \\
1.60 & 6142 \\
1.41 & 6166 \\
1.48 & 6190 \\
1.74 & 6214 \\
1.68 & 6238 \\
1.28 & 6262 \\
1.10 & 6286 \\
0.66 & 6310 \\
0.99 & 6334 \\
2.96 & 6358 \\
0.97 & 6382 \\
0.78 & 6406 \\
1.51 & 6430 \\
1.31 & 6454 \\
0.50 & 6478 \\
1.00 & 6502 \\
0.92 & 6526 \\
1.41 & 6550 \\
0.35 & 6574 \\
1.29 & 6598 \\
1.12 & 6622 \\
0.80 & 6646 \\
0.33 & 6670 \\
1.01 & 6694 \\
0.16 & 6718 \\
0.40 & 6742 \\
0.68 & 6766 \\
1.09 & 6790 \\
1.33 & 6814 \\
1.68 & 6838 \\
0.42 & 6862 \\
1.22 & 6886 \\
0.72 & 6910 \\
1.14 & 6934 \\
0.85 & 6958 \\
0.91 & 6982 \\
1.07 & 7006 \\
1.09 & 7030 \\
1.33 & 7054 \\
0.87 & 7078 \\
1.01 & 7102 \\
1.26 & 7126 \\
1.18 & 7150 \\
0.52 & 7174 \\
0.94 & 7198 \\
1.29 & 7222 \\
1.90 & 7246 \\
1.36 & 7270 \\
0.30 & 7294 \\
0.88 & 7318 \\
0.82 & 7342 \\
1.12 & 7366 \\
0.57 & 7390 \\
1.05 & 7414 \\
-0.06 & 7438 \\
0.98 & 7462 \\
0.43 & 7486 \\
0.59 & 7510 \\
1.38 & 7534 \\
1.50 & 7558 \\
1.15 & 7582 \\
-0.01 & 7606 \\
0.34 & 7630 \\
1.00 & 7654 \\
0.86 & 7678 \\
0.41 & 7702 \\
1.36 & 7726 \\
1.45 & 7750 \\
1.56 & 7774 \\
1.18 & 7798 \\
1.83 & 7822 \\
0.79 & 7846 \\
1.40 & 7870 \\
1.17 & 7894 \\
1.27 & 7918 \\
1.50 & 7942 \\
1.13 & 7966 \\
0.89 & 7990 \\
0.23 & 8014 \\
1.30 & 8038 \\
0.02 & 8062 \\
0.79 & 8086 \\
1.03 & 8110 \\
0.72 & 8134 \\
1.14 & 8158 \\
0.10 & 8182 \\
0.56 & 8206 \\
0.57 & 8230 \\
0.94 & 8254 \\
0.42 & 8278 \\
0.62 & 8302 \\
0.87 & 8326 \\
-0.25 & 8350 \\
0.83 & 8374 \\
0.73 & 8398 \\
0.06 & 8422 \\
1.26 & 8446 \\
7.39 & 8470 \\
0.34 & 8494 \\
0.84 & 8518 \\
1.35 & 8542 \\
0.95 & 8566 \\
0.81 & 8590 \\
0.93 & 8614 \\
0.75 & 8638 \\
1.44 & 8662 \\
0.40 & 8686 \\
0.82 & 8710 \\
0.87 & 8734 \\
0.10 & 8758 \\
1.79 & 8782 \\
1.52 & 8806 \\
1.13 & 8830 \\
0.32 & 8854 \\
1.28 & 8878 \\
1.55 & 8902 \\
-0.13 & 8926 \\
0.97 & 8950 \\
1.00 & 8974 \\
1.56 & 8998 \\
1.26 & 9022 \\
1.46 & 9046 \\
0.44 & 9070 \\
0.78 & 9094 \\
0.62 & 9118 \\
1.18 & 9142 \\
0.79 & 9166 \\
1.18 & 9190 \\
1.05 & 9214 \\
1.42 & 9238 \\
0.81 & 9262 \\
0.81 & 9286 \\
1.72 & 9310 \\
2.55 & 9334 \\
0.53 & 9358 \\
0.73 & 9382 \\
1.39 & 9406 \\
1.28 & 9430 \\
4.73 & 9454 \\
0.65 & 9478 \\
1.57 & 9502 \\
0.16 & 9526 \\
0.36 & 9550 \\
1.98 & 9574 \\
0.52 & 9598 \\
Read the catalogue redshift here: 1.272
